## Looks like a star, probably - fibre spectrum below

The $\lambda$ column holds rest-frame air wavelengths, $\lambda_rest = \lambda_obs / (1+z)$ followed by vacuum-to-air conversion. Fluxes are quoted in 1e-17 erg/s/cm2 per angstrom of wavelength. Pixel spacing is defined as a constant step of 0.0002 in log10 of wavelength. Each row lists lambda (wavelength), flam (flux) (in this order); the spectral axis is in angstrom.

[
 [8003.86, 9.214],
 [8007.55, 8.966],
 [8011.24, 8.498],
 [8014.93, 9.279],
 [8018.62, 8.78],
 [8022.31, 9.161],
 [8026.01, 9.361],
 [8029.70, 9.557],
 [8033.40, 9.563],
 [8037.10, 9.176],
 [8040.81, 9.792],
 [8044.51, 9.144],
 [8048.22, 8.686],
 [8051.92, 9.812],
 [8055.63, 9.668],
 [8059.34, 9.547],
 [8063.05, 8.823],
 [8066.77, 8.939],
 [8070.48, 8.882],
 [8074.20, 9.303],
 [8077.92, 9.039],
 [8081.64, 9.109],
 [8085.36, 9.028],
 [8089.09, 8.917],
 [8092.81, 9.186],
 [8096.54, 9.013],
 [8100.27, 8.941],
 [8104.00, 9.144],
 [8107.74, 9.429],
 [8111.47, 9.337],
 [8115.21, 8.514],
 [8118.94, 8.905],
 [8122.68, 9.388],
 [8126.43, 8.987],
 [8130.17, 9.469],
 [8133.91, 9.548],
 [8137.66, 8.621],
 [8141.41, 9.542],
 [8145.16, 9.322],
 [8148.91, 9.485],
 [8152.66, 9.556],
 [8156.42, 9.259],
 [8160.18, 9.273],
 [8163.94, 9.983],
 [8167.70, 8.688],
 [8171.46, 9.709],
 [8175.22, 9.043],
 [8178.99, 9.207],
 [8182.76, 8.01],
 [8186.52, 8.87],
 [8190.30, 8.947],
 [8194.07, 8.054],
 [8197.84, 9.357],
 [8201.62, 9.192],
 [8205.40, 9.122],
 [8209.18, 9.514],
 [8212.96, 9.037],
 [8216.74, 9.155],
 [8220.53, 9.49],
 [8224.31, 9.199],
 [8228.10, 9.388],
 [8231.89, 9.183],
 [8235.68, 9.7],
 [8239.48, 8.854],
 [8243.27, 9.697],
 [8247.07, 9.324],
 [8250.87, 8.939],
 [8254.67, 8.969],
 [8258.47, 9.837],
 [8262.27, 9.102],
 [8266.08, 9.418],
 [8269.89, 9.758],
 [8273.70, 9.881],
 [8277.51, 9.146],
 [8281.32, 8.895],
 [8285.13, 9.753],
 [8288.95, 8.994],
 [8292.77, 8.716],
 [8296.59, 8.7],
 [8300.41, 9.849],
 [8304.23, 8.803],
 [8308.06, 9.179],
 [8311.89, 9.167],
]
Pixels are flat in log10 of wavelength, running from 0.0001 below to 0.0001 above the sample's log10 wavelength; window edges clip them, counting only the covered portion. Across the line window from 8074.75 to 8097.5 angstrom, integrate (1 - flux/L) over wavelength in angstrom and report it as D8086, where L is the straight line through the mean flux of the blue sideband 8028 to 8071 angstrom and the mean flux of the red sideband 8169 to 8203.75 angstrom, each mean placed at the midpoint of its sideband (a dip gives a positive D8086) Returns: 0.4 angstrom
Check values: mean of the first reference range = 9.31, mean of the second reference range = 8.93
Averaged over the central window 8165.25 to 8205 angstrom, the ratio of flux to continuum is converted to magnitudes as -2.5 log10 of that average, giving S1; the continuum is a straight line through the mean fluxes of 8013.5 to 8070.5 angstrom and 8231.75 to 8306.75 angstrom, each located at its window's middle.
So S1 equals 0.04 mag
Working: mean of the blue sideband 9.27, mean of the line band 8.93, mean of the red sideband 9.28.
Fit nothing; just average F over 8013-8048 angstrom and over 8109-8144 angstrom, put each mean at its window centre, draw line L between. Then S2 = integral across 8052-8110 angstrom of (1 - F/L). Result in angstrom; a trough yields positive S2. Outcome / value 0.4 angstrom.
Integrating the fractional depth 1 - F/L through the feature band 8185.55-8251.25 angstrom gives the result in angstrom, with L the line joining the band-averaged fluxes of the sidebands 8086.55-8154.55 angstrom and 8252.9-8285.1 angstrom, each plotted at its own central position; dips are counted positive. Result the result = 1.1 angstrom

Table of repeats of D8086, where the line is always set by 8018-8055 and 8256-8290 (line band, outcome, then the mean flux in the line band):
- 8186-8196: 0.85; 8.59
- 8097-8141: 1.12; 9.13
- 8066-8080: 0.45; 9.05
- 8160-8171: 0.01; 9.37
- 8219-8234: 0.14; 9.32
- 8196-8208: 0.20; 9.24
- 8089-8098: 0.28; 9.07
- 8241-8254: 0.20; 9.27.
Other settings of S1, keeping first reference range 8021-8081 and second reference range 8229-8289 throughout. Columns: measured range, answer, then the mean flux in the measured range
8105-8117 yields 0.02 mag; 9.1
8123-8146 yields 0.01 mag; 9.25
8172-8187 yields 0.06 mag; 8.86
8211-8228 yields 0.01 mag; 9.24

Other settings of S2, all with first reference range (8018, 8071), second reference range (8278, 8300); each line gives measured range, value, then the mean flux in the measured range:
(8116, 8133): 0.1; 9.17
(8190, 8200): 0.4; 8.77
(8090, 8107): 0.3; 9.08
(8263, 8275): -0.7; 9.61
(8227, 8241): -0.2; 9.28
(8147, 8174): -0.7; 9.41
